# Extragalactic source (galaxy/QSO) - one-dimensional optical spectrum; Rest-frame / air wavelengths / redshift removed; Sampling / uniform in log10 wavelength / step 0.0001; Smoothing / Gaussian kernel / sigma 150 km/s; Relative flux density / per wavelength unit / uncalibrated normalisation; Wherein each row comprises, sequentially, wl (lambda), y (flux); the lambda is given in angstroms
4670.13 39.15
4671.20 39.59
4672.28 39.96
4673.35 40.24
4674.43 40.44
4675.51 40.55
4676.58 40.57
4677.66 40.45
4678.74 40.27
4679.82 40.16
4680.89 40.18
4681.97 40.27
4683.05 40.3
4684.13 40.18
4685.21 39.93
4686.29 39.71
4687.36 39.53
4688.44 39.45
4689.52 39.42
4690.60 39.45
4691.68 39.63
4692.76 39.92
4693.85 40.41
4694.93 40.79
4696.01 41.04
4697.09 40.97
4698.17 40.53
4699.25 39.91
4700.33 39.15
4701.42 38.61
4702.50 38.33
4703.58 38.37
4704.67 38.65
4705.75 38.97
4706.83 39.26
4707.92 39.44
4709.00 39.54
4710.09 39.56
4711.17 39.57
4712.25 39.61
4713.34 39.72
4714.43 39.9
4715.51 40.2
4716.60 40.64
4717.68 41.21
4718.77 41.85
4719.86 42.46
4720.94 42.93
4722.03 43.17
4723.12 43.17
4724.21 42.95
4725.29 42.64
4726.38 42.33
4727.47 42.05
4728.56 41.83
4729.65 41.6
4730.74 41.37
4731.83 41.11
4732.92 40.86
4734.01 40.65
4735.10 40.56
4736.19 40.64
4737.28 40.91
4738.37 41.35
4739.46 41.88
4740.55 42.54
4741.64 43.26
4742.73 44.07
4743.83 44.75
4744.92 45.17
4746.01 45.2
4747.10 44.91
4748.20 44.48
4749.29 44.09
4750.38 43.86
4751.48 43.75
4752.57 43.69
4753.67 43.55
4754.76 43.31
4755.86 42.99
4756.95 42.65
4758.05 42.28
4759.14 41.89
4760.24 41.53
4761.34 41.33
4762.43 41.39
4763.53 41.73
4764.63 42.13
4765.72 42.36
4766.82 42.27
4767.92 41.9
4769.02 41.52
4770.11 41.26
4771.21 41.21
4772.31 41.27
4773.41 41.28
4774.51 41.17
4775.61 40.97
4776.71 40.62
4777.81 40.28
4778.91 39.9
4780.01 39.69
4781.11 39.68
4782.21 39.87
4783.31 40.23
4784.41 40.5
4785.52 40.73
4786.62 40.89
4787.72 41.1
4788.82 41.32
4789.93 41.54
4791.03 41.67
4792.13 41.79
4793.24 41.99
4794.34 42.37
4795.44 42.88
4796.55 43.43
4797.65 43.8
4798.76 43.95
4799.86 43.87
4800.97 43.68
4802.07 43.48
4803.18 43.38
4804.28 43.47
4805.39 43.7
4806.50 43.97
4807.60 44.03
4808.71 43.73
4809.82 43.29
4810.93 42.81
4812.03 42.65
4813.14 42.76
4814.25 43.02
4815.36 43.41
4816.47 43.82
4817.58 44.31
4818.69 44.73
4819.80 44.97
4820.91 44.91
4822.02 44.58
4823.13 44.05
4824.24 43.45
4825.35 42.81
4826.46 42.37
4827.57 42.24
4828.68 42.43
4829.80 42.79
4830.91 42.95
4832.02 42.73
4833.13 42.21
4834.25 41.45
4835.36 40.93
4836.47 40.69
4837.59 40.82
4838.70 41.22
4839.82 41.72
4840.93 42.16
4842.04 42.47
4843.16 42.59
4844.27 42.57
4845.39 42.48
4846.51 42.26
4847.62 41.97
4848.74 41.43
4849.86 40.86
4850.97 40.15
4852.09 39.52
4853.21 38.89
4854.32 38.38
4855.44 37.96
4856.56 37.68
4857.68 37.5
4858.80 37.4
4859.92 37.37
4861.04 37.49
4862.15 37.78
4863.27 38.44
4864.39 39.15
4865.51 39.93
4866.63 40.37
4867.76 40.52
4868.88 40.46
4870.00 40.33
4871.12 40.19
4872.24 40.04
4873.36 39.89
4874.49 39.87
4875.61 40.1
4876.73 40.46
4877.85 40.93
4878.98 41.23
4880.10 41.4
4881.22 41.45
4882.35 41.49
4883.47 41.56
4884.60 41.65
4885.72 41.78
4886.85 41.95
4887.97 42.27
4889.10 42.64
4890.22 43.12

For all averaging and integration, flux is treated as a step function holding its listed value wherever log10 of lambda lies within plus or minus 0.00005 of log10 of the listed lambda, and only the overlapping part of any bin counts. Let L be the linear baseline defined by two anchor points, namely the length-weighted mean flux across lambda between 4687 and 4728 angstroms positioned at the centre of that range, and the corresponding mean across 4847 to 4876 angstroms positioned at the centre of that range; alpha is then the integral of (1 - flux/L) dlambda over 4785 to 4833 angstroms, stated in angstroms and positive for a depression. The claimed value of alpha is -4.03 angstroms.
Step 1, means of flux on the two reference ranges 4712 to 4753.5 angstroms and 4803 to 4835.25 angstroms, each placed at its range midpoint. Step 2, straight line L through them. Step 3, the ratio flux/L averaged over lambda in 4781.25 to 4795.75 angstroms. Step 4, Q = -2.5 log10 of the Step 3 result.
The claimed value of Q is 0.04 mag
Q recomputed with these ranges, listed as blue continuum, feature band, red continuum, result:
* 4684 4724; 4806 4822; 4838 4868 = -0.10 mag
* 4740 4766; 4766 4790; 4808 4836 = 0.06 mag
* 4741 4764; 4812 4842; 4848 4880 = -0.05 mag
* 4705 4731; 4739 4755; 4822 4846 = -0.07 mag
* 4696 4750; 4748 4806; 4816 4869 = -0.02 mag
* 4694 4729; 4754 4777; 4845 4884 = -0.04 mag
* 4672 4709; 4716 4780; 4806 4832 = -0.02 mag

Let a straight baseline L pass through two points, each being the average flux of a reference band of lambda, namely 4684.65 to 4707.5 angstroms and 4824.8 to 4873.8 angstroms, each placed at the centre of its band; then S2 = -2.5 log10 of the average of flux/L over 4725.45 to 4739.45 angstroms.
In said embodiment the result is -0.039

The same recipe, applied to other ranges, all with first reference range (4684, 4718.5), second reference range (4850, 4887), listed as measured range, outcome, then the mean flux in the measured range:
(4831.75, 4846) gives -0.054 mag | 41.8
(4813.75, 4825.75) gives -0.110 mag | 44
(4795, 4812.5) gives -0.098 mag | 43.5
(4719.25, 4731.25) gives -0.070 mag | 42.4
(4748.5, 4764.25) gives -0.078 mag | 42.7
